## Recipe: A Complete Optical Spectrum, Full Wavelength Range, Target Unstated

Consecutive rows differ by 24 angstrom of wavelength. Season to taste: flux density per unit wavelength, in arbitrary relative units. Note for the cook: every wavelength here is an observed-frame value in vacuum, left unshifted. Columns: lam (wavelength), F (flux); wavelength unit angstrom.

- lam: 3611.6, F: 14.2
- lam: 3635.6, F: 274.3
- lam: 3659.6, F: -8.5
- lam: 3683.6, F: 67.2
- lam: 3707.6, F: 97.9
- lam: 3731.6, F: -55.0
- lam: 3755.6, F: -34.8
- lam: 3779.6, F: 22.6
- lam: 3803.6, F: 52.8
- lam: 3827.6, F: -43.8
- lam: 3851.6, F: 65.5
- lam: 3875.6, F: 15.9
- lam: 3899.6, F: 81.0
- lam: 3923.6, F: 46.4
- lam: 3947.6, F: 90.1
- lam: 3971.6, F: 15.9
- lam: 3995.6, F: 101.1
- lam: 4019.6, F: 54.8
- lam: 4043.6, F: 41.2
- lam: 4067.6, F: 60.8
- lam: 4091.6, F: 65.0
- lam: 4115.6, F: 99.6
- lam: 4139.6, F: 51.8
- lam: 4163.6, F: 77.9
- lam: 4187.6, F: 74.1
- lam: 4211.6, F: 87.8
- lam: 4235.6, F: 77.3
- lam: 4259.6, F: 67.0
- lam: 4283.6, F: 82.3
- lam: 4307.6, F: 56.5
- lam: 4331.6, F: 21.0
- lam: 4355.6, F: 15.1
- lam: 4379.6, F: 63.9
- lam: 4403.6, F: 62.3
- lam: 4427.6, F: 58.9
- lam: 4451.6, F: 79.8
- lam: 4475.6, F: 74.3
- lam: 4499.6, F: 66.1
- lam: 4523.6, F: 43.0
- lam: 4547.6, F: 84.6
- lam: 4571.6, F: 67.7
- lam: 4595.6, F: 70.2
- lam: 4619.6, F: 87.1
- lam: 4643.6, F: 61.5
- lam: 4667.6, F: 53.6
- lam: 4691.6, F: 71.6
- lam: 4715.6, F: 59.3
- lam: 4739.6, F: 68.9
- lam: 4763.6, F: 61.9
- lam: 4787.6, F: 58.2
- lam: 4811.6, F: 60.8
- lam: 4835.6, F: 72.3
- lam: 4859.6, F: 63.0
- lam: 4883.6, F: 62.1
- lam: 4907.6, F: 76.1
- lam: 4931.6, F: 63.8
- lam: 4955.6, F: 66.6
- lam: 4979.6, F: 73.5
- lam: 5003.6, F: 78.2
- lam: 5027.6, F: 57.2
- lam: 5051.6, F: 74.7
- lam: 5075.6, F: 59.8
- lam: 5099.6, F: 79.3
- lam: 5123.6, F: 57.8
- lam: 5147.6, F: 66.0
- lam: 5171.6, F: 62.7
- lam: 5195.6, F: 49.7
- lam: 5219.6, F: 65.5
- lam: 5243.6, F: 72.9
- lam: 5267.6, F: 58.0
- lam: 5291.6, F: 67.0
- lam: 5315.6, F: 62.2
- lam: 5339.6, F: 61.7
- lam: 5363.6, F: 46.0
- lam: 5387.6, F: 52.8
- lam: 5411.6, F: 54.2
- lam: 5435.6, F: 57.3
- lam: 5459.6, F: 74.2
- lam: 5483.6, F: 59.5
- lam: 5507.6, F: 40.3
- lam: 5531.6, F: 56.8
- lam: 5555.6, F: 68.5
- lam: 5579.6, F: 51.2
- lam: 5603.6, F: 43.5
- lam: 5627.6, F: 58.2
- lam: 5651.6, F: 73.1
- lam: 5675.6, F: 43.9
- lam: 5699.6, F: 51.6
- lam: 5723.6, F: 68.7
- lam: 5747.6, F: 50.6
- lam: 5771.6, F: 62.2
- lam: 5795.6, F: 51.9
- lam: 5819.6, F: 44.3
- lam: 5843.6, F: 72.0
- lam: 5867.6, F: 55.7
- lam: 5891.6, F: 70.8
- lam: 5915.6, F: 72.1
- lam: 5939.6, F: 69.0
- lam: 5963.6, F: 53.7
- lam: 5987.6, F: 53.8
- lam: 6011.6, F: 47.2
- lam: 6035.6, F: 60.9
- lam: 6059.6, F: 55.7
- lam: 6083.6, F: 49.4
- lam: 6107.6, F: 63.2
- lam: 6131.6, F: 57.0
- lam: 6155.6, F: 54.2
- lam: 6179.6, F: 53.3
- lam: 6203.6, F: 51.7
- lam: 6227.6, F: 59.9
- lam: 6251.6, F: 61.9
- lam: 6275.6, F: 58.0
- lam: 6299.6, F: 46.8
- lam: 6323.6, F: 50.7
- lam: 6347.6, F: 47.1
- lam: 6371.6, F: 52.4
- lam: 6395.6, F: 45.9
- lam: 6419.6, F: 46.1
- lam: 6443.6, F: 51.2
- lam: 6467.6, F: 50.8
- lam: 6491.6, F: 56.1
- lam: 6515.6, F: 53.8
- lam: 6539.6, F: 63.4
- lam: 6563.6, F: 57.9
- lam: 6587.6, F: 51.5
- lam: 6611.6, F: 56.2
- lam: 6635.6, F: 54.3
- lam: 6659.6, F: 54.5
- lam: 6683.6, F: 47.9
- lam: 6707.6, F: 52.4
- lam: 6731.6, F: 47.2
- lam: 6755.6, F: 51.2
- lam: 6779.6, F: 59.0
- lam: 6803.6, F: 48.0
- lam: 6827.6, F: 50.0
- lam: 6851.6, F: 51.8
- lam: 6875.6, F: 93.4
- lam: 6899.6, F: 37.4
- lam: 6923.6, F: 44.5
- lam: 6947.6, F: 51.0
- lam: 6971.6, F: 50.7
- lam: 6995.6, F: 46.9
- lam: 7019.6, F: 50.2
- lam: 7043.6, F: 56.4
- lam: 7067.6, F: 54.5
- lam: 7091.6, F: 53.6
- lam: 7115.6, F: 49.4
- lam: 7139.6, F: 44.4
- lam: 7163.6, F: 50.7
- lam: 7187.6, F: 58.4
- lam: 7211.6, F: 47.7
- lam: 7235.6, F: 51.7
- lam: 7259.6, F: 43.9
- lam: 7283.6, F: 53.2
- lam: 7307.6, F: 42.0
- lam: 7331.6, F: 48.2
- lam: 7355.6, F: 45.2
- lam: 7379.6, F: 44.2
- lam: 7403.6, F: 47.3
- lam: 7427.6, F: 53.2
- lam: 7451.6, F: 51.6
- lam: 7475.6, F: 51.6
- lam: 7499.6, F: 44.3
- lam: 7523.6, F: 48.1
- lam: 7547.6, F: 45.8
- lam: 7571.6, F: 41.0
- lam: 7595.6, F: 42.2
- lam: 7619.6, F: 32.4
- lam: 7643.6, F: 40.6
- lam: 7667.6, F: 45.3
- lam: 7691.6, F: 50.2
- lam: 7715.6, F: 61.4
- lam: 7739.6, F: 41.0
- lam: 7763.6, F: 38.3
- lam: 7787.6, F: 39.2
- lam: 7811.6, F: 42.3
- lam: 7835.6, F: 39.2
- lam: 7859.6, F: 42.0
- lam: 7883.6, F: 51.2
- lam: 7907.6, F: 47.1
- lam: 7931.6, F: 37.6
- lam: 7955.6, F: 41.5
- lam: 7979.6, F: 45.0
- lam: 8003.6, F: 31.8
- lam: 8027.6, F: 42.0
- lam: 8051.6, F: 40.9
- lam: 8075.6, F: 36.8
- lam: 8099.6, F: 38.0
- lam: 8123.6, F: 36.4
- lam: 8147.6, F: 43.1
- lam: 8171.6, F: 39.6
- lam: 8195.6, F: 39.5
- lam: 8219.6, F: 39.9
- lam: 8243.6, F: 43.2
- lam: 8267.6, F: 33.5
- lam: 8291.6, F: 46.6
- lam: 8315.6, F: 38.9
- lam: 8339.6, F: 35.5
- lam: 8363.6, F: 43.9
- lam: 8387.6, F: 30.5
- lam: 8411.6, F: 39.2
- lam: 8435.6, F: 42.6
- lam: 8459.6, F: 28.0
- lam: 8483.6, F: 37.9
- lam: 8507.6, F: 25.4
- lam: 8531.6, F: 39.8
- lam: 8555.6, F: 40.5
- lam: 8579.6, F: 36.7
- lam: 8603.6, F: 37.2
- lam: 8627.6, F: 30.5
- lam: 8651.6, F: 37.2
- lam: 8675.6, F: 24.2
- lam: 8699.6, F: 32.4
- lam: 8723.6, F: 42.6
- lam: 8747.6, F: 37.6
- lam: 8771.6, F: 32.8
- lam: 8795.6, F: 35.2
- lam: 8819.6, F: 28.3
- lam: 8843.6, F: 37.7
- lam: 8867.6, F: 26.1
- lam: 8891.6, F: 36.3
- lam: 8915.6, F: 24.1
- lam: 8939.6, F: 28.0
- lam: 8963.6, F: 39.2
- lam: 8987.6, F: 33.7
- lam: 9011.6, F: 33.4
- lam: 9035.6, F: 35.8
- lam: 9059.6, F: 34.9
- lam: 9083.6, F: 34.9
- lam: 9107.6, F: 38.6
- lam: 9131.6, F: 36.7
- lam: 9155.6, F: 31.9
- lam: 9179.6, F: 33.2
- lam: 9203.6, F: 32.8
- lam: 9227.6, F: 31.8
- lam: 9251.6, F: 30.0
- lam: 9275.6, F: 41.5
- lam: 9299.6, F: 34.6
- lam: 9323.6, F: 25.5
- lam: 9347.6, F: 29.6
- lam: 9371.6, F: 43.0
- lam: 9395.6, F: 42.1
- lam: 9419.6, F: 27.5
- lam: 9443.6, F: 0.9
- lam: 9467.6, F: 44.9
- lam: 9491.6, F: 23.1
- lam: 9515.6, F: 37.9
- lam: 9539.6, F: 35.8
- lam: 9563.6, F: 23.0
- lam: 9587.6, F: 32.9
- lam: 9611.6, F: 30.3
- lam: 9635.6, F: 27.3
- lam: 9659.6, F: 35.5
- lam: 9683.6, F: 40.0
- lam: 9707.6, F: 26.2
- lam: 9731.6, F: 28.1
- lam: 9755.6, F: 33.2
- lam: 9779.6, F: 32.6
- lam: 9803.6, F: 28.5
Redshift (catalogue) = 0.05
